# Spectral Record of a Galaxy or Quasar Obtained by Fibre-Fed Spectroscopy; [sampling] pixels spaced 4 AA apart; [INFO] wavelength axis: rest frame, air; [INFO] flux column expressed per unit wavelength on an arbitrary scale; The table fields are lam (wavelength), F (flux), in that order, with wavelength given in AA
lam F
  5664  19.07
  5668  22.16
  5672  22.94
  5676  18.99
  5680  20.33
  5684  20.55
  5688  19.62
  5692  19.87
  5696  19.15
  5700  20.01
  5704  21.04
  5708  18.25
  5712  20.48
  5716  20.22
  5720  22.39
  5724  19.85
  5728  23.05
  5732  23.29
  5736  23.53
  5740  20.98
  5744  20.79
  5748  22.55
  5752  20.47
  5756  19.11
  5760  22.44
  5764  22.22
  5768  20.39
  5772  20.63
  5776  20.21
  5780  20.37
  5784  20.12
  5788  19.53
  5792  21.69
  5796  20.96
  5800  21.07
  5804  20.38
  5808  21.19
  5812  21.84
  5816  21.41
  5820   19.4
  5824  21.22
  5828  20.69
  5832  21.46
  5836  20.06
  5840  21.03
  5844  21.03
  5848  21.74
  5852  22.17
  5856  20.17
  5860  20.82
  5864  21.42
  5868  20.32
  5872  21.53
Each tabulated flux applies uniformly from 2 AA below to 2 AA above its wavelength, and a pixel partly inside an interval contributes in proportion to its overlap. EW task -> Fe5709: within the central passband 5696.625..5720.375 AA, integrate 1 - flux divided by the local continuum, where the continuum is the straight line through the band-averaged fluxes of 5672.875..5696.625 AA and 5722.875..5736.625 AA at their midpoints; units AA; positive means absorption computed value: 1.2 AA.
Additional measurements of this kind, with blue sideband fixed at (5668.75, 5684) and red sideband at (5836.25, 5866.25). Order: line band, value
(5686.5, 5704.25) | 0.9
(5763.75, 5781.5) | 0.3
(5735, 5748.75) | -0.6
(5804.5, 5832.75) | 0.1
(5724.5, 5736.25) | -1.1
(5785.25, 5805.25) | 0.3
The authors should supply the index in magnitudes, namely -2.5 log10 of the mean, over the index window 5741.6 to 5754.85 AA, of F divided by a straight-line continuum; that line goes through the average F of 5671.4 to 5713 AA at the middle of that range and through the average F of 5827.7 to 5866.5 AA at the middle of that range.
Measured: -0.038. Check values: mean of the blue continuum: 20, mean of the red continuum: 21.1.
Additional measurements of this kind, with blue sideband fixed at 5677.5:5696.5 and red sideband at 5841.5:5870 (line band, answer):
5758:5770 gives -0.06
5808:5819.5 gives -0.02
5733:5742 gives -0.11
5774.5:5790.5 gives 0.03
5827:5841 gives 0.01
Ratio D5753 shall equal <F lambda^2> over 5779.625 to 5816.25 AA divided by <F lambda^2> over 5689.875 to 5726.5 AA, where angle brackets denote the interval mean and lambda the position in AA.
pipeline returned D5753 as 1.1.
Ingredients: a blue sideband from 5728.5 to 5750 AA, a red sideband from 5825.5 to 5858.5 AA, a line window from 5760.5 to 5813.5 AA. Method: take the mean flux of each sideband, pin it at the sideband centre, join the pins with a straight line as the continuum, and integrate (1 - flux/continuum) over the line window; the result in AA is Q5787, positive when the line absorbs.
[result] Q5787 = 2.1 AA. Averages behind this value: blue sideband 22.3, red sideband 21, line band 20.9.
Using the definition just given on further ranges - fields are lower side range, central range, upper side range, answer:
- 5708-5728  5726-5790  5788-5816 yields -1.0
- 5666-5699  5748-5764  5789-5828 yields -0.3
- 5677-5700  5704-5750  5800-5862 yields -2.8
